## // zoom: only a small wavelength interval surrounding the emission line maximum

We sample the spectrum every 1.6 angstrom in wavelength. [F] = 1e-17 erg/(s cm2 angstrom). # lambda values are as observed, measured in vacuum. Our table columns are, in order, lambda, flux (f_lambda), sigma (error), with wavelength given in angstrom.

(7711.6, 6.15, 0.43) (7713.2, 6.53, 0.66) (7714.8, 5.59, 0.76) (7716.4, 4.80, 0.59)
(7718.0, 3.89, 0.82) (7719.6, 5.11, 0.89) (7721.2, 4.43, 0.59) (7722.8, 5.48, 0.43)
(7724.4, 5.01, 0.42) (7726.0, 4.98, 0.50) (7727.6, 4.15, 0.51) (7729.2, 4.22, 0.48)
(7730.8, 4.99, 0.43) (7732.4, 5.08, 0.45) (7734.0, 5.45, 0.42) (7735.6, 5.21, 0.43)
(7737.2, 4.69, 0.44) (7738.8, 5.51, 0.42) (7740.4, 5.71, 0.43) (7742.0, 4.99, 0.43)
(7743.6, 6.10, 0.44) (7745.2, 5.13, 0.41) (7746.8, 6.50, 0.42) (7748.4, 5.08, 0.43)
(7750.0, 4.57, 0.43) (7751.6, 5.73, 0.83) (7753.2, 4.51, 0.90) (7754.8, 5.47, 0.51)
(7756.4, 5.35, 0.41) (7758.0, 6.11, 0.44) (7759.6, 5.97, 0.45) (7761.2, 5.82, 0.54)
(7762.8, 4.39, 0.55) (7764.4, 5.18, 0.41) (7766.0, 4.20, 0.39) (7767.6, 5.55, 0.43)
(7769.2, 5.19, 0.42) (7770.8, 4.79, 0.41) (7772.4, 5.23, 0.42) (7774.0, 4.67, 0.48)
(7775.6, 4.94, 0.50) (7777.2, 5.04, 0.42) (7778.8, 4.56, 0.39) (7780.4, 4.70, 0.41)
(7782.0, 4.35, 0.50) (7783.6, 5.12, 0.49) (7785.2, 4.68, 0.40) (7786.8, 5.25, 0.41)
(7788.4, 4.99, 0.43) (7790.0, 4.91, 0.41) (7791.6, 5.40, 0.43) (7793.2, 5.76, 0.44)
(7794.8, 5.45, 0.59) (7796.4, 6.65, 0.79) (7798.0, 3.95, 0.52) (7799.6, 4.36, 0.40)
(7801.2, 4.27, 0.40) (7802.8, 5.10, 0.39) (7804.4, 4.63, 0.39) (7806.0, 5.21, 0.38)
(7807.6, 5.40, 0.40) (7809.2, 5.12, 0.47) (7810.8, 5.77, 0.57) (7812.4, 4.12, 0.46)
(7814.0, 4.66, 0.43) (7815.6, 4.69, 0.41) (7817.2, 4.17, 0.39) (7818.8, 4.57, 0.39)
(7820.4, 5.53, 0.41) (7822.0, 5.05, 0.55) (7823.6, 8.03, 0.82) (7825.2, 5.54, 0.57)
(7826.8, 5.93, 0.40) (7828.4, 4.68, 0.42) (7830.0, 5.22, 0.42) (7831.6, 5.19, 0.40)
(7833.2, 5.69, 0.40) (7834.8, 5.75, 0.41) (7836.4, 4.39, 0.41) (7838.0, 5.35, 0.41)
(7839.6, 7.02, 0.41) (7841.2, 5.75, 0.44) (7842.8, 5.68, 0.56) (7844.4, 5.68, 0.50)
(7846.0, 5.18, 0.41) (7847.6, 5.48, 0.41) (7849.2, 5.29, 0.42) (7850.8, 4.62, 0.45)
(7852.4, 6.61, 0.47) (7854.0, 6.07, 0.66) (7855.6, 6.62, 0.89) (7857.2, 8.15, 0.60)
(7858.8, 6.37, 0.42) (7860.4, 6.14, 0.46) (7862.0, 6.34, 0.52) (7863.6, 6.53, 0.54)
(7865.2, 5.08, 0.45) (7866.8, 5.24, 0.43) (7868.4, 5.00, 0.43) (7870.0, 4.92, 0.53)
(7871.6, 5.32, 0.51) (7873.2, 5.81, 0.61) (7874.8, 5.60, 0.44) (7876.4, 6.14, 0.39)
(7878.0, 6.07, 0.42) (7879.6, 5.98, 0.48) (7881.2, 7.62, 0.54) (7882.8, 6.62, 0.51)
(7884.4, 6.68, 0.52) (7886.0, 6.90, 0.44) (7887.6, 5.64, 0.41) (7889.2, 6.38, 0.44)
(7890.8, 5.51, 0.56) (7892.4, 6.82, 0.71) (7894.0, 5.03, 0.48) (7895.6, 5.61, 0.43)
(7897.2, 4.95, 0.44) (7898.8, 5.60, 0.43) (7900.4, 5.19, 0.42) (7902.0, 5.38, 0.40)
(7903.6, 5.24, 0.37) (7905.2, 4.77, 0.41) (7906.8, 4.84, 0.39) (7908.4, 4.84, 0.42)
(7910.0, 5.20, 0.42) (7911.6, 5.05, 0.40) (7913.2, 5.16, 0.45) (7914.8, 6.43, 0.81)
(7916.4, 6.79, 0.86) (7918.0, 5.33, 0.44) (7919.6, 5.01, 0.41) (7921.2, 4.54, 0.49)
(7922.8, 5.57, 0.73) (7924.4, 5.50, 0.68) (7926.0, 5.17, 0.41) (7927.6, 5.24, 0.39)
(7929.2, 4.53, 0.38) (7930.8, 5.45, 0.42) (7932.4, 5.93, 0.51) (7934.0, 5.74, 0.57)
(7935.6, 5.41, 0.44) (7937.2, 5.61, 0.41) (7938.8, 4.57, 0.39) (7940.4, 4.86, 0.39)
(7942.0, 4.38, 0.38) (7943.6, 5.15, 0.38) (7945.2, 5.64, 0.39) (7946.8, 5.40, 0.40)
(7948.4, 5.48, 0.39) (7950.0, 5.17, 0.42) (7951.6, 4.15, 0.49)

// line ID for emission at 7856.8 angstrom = Halpha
